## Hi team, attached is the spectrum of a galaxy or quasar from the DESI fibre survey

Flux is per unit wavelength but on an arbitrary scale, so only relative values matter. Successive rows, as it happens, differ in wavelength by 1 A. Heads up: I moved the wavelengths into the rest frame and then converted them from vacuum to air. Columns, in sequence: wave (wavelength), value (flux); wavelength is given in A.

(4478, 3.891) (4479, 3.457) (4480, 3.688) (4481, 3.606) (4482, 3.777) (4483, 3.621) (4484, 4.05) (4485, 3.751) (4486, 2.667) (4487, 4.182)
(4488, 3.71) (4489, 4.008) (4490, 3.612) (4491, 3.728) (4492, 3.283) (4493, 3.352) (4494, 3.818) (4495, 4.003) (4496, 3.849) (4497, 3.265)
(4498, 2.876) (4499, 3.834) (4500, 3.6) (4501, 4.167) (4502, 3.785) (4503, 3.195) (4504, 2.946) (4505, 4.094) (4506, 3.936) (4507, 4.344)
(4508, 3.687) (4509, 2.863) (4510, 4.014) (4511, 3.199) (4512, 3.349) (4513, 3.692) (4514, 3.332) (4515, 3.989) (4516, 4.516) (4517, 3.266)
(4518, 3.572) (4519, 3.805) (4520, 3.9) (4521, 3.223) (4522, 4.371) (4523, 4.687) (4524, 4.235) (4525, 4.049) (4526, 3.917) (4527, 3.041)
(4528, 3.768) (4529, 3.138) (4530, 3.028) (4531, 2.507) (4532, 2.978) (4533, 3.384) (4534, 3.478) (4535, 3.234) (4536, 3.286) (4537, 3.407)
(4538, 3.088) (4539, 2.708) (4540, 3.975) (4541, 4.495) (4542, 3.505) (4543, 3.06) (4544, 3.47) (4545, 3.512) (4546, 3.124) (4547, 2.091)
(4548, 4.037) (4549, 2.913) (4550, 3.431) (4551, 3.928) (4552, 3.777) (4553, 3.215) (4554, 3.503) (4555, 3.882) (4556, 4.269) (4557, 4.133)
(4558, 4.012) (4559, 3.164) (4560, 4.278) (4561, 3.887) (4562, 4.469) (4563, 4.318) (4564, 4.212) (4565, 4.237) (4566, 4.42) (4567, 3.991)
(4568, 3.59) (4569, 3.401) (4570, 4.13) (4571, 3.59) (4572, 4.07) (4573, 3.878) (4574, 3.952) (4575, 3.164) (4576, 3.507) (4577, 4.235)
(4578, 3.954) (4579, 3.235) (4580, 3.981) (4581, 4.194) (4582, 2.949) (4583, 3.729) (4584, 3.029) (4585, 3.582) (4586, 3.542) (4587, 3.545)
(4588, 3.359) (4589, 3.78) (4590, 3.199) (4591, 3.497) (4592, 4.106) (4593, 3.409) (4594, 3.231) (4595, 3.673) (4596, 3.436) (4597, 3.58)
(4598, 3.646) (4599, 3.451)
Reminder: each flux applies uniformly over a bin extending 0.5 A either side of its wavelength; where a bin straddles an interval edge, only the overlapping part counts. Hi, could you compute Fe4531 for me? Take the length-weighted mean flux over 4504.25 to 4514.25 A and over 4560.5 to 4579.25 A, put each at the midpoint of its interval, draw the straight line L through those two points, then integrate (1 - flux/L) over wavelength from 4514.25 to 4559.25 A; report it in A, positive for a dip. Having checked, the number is 2.5 A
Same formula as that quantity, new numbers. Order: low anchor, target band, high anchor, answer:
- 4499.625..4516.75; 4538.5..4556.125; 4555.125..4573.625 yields 1.9 A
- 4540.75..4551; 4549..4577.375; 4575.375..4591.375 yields -3.3 A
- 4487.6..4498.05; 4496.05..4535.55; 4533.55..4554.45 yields -0.9 A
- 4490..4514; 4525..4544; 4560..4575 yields 2.2 A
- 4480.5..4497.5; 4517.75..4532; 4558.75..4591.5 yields 0.3 A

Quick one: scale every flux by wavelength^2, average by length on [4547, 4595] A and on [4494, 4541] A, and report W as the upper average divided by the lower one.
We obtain 1.06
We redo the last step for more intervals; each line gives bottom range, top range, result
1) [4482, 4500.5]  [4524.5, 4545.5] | 0.95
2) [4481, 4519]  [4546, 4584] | 1.06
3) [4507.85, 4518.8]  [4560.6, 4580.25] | 1.12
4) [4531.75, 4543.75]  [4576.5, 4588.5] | 1.09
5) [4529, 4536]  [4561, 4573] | 1.31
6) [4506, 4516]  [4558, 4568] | 1.14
